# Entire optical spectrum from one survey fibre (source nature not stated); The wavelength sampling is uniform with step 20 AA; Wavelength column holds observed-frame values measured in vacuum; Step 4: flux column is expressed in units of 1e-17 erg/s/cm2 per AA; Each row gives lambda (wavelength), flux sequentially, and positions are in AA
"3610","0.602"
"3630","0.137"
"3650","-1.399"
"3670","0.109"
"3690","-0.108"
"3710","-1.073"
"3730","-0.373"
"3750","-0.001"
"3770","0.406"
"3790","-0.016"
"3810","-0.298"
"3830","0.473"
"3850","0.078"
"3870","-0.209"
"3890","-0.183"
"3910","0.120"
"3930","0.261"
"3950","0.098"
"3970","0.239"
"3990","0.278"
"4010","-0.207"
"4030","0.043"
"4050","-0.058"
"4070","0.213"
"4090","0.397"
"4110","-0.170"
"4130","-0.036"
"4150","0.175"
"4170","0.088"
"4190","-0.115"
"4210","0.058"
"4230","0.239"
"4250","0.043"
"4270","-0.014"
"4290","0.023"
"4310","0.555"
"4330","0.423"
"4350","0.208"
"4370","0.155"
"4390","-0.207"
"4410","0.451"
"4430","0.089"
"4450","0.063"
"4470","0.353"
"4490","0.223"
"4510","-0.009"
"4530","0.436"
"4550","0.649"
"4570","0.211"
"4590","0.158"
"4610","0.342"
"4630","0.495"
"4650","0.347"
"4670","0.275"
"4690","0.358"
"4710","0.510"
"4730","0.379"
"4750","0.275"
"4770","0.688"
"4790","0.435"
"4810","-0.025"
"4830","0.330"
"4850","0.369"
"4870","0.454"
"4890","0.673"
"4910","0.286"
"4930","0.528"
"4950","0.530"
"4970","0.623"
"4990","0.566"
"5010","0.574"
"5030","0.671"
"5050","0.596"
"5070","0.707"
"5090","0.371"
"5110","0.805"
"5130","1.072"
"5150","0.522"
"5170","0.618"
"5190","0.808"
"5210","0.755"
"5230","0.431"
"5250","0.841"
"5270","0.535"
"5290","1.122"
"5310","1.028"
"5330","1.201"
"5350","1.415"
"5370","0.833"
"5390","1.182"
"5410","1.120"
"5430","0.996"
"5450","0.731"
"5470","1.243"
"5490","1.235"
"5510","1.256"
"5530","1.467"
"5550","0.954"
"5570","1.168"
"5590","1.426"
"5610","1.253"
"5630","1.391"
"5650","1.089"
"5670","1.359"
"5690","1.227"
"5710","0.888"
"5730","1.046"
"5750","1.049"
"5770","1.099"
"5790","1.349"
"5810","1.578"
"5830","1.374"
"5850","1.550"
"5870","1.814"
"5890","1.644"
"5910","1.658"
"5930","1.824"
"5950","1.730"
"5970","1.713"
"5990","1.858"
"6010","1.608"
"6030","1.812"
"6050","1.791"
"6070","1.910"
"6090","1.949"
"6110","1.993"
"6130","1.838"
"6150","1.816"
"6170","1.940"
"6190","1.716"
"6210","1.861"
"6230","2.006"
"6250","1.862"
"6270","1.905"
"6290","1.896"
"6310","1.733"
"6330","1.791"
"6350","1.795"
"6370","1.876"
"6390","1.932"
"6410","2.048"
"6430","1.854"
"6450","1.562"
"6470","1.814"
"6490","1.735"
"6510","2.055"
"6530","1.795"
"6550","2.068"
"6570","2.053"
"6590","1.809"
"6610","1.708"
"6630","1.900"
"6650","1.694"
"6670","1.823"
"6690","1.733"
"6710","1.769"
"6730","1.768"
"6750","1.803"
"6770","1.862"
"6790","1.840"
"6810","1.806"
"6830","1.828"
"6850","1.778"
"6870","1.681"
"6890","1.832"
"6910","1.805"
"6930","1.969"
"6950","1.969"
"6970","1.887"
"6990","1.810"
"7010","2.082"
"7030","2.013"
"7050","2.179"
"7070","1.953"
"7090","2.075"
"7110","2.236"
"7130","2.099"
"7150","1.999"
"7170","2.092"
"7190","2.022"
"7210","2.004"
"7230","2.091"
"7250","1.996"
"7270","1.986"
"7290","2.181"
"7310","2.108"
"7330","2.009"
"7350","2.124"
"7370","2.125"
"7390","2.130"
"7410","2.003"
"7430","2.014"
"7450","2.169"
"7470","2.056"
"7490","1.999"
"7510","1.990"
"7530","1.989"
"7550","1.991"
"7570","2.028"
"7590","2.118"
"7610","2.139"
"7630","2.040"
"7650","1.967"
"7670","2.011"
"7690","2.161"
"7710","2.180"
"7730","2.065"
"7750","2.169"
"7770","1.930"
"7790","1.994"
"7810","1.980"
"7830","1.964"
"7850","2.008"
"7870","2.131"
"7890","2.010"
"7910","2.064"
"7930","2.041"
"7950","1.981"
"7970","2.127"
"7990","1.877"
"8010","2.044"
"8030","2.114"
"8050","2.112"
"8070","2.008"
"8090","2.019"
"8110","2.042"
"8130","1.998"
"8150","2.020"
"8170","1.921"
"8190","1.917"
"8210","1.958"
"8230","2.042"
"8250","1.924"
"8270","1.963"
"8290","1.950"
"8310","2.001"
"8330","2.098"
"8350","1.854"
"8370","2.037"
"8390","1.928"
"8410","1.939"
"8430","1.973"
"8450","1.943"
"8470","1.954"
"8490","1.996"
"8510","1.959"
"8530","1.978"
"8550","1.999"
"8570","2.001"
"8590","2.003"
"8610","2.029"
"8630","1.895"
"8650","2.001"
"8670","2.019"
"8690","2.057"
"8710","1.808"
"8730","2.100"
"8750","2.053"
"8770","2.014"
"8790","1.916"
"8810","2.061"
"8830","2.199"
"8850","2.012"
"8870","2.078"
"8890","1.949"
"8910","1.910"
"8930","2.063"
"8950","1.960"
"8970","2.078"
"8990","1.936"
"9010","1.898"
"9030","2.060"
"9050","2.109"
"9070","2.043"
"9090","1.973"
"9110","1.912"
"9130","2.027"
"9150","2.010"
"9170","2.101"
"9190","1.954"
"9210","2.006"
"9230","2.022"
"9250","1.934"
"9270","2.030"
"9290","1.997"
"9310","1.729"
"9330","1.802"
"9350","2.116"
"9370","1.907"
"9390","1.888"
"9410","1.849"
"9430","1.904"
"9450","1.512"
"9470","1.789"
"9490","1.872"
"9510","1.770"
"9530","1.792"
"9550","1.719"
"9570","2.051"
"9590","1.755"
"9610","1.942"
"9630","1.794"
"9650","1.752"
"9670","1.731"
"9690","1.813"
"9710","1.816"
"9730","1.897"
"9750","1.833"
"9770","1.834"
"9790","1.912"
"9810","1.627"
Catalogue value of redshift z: 0.327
